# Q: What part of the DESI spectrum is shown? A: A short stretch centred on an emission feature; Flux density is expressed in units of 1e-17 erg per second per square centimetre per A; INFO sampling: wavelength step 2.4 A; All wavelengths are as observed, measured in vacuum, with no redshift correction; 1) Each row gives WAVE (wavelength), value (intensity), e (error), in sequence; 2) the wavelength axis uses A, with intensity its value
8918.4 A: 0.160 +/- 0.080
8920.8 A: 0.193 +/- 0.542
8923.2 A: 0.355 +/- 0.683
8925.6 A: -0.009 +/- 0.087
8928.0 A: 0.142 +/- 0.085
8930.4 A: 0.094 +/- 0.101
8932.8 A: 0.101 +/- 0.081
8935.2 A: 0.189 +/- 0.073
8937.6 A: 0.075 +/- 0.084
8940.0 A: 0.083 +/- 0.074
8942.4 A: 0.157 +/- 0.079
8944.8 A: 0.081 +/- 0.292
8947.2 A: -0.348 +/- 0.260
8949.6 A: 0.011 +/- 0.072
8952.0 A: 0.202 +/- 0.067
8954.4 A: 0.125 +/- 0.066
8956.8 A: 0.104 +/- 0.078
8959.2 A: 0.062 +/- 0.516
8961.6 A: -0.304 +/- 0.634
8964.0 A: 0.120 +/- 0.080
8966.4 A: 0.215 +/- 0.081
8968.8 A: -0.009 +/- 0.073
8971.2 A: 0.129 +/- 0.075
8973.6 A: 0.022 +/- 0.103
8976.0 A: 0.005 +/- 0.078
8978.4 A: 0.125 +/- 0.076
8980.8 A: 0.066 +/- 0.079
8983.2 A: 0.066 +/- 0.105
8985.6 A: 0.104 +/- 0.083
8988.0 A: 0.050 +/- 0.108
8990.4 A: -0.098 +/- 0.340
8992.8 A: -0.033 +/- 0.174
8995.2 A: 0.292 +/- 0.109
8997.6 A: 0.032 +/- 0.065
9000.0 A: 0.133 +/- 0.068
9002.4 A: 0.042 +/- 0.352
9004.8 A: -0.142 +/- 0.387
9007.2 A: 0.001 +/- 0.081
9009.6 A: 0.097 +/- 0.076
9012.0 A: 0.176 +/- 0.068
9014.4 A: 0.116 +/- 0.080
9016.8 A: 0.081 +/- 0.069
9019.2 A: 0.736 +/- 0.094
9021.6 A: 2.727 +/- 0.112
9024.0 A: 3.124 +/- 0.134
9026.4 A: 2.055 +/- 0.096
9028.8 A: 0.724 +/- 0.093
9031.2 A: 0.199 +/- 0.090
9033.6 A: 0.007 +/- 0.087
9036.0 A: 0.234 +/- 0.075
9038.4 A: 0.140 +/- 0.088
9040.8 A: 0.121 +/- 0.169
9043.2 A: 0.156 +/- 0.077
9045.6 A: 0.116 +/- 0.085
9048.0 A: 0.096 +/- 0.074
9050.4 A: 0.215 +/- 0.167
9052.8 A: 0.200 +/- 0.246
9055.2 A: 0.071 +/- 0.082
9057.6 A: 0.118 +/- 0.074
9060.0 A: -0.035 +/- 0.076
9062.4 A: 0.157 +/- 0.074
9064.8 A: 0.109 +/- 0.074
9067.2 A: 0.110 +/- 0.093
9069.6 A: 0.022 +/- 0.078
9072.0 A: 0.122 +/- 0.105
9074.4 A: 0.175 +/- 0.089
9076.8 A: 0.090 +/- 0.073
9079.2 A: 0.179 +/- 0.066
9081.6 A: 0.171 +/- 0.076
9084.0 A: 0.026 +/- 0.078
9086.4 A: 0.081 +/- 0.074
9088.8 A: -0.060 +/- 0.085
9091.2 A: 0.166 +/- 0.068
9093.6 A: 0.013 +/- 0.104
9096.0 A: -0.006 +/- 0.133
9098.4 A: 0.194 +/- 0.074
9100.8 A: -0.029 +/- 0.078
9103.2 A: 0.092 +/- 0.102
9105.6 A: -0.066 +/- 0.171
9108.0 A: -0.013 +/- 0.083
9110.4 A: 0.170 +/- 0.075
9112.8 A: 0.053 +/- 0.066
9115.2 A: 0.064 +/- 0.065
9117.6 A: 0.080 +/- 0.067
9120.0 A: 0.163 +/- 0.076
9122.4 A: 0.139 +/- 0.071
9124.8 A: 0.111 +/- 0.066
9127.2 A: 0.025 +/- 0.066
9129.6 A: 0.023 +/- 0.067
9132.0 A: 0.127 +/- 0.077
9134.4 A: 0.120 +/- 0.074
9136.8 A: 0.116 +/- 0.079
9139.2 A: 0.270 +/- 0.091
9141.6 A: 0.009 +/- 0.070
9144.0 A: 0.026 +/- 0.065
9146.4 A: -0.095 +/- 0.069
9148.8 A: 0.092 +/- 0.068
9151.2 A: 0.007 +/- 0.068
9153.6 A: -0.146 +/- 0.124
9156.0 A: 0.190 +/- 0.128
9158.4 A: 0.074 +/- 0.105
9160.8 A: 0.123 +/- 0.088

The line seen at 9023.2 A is Hbeta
